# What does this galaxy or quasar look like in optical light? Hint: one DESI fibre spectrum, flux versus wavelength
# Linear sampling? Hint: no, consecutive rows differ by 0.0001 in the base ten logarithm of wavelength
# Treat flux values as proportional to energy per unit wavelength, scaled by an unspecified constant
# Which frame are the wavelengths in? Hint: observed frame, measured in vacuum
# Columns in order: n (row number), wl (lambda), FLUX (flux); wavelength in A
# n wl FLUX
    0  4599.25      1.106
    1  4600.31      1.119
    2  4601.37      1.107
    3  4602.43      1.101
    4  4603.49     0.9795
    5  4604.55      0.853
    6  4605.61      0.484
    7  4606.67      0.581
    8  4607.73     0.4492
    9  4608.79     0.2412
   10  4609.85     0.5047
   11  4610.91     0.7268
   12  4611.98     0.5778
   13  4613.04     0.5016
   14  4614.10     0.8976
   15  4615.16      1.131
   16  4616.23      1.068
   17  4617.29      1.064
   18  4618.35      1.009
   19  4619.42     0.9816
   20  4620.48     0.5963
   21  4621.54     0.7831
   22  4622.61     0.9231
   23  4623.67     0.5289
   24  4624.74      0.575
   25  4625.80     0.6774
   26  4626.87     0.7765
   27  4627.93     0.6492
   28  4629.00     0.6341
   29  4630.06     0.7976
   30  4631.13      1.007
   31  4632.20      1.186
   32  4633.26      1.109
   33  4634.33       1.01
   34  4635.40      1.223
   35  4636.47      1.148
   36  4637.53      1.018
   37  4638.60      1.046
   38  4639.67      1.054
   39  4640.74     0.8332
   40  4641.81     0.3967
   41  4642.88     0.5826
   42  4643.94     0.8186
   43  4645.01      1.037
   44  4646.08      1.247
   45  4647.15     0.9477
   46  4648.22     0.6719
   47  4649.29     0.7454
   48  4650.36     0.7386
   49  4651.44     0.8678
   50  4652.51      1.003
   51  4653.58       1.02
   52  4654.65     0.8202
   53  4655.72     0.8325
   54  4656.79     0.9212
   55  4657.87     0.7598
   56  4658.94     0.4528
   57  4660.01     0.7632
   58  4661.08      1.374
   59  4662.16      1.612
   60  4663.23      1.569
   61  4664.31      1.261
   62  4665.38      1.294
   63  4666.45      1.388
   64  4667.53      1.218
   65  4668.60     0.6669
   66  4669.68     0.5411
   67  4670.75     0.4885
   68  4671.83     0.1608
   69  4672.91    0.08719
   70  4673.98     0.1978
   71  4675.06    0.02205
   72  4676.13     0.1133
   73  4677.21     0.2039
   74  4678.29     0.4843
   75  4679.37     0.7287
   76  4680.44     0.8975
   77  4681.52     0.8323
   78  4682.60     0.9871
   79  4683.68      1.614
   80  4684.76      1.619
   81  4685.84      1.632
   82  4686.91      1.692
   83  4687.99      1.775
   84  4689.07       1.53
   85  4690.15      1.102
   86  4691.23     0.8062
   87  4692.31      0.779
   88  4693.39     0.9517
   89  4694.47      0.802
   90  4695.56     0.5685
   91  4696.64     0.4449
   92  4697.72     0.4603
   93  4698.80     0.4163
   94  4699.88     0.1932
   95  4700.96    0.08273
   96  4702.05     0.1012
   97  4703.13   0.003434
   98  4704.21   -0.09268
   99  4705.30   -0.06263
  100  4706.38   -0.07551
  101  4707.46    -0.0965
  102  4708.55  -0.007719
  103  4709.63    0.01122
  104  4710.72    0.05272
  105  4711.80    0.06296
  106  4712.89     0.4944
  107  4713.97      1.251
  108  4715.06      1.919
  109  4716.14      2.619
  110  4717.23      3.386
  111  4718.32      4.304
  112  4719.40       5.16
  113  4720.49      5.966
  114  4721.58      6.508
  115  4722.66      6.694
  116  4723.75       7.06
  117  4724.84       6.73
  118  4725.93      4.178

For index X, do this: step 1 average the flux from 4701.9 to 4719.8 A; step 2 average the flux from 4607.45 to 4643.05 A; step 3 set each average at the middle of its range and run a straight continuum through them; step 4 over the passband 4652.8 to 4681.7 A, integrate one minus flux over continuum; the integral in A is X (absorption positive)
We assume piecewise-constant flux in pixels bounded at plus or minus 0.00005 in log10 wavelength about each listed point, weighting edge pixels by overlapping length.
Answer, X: 5.6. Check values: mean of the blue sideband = 0.82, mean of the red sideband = 1.11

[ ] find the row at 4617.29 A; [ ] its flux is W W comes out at 1.064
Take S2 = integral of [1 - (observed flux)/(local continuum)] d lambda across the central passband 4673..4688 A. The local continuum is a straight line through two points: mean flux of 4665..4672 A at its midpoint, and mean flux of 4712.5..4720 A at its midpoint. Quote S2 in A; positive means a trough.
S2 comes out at 6.1 A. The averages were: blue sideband 0.846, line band 0.86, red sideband 2.8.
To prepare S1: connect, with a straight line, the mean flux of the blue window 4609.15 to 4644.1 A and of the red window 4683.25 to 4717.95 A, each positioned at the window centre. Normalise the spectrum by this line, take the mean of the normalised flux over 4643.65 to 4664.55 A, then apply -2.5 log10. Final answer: -0.162 mag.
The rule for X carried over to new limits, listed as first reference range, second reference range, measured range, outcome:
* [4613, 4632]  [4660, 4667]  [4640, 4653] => 3.6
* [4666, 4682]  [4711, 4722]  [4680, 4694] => 0.1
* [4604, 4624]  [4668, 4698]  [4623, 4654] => -4.8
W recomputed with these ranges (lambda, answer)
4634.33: 1.01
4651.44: 0.8678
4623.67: 0.5289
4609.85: 0.5047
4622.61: 0.9231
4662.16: 1.612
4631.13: 1.007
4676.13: 0.1133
